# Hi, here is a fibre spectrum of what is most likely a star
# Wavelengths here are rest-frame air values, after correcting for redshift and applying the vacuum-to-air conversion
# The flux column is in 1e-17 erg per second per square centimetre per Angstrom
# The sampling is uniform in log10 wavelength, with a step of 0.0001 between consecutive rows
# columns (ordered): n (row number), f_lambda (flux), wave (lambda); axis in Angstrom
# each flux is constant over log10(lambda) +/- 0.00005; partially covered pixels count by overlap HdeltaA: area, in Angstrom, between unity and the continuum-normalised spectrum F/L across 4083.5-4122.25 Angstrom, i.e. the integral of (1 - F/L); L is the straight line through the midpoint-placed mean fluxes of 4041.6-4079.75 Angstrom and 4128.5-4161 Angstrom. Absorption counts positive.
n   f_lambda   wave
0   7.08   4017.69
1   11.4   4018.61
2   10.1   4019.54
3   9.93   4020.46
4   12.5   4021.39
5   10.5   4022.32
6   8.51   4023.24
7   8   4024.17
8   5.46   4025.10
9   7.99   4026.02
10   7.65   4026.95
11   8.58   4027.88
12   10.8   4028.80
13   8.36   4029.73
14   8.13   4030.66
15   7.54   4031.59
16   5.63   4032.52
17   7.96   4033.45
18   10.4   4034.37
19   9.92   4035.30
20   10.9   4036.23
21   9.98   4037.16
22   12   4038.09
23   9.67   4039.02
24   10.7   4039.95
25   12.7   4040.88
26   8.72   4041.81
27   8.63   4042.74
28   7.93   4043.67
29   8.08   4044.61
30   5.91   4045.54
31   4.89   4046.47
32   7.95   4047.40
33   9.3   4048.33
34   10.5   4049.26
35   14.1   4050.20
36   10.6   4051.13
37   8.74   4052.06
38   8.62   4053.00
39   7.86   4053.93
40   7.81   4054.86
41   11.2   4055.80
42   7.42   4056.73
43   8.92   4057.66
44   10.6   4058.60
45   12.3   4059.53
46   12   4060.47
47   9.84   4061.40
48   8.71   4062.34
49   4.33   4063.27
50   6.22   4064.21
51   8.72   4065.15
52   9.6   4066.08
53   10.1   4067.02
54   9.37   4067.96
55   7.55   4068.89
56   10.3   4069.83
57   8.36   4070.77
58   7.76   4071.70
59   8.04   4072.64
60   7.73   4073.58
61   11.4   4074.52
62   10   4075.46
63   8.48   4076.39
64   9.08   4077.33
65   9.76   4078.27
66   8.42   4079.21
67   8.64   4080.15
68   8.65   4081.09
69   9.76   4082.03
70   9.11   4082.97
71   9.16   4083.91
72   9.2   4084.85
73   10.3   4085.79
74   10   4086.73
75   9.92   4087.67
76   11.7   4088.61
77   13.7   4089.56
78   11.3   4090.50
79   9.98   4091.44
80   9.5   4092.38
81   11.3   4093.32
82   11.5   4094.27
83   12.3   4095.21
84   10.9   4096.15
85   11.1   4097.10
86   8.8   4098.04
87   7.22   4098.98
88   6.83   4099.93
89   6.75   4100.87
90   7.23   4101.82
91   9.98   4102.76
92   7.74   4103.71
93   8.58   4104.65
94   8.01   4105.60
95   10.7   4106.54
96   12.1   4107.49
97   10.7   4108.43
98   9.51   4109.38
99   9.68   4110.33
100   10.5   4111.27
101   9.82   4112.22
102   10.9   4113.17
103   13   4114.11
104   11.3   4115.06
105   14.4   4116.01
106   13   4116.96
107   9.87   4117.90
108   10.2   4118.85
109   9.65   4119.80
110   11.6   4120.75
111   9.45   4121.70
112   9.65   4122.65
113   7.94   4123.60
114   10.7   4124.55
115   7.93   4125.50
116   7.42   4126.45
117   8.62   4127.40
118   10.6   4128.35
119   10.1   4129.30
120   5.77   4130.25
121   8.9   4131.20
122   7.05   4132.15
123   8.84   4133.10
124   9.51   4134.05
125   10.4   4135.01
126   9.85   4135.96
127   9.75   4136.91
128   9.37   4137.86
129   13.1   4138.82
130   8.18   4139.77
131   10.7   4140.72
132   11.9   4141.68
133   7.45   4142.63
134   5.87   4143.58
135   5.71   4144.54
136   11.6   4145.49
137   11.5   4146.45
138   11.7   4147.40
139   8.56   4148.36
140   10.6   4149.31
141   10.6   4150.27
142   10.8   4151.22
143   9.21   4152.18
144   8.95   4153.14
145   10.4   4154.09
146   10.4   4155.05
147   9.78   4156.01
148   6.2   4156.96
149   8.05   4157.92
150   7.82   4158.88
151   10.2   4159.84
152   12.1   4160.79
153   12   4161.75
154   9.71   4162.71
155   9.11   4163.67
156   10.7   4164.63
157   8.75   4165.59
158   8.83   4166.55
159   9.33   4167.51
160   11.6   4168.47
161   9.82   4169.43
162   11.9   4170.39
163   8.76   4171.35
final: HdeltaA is -4.43 Angstrom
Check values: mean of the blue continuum 8.92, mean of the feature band 10.2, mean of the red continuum 9.43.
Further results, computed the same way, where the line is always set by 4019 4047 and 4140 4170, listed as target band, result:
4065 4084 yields 0.3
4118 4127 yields 0.1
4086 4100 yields -1.8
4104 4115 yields -1.1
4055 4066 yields 0.0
